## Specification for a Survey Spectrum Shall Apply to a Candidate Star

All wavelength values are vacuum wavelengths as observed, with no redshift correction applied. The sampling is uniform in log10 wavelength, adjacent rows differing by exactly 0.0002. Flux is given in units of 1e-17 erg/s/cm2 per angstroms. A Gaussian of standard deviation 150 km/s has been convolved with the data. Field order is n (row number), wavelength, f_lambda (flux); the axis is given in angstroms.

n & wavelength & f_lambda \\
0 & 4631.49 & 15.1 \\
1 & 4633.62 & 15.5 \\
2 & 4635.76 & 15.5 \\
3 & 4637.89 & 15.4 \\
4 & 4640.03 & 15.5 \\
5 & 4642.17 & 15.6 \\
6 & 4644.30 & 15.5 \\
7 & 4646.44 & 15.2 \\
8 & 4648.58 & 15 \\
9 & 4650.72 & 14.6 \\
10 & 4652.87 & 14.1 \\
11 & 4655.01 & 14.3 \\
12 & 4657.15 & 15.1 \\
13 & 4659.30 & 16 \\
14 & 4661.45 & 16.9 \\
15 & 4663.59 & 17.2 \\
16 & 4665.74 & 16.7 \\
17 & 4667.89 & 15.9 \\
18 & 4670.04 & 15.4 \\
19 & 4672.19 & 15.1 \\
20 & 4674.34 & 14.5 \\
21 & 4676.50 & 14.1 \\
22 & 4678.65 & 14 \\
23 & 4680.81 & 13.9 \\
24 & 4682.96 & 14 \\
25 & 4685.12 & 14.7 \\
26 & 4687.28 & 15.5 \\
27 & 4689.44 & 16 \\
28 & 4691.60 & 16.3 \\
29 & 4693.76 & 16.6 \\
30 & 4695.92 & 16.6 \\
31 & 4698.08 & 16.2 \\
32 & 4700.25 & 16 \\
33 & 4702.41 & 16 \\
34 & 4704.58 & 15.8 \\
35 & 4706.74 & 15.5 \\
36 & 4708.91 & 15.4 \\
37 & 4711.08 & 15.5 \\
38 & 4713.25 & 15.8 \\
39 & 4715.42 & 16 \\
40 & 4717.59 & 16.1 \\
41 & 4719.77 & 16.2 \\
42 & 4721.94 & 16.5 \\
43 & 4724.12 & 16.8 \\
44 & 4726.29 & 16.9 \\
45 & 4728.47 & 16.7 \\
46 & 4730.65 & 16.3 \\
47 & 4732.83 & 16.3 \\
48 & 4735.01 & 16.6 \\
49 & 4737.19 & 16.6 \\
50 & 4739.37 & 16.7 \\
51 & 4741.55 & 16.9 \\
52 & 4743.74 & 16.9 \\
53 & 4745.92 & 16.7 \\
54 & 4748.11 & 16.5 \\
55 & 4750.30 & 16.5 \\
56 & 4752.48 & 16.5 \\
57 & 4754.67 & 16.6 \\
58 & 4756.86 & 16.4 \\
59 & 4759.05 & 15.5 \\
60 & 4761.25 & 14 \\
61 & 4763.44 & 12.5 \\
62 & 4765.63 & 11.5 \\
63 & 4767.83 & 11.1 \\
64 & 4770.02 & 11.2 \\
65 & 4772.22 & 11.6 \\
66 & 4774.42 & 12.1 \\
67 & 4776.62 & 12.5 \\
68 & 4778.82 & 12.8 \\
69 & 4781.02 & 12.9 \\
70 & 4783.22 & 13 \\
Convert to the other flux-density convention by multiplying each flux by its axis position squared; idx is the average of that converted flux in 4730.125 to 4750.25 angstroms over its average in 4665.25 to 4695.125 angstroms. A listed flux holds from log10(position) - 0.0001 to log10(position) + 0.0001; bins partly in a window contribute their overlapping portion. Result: 1.12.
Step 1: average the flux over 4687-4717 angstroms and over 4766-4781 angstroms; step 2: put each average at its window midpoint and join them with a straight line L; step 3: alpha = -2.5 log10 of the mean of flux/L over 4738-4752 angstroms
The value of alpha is -0.23 mag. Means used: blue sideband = 16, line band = 16.7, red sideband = 11.9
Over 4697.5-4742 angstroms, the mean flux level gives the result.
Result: 16.2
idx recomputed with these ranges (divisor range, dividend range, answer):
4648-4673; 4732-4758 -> 1.11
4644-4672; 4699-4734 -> 1.06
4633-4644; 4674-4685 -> 0.93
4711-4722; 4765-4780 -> 0.76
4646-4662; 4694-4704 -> 1.10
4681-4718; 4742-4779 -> 0.93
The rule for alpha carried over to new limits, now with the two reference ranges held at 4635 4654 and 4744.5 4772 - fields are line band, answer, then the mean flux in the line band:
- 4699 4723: -0.08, 15.9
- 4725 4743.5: -0.14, 16.6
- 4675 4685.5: 0.06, 14.1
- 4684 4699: -0.08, 16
